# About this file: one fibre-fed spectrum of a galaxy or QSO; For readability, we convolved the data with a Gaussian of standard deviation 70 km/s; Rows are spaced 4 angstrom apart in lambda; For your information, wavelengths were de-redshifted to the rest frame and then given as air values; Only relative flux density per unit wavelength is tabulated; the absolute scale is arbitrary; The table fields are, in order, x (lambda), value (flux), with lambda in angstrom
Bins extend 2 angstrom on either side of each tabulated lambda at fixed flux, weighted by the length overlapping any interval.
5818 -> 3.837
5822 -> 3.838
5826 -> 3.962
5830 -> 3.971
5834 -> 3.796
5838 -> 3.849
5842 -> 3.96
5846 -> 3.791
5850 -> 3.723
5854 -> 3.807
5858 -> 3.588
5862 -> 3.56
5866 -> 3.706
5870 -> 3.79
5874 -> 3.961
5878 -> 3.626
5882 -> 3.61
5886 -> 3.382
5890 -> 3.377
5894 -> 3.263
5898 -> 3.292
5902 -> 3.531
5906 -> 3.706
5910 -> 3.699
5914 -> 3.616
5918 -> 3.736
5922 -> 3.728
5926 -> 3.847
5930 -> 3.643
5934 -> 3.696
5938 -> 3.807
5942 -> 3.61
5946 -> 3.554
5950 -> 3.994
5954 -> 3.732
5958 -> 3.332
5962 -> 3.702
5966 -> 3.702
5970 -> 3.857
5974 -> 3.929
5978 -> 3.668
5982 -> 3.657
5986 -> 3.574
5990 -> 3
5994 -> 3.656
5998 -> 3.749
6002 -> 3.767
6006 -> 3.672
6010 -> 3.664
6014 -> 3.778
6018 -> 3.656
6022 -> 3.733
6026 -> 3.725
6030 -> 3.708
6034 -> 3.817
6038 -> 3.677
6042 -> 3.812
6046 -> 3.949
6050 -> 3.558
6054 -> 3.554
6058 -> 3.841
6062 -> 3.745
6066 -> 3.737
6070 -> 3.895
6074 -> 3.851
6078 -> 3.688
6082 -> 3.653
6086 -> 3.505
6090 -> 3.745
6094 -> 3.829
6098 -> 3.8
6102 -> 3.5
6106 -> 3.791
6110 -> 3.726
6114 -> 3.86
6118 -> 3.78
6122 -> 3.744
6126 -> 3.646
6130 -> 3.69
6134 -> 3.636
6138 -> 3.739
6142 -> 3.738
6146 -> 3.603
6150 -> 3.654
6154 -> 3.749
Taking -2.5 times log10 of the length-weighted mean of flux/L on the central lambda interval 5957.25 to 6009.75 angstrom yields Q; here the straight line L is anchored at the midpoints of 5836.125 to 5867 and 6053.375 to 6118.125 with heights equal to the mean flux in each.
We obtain 0.029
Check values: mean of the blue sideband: 3.75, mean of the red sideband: 3.74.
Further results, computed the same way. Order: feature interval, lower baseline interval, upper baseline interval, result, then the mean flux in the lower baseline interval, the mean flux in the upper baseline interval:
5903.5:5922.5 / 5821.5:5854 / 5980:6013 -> 0.01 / 3.86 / 3.6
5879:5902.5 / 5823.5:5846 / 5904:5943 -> 0.11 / 3.9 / 3.71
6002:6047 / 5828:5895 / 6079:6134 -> -0.01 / 3.7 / 3.71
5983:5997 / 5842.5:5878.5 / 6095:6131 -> 0.09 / 3.74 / 3.73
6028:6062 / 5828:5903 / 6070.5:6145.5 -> -0.01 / 3.66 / 3.72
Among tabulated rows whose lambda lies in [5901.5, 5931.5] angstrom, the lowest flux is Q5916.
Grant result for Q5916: 3.531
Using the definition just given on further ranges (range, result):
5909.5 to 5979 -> 3.332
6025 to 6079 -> 3.554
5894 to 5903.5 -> 3.263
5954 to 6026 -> 3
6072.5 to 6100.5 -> 3.505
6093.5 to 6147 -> 3.5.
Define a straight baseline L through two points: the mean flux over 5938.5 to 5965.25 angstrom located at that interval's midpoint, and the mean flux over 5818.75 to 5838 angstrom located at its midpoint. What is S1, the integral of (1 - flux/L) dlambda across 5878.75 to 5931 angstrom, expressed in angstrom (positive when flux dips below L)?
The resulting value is 2.4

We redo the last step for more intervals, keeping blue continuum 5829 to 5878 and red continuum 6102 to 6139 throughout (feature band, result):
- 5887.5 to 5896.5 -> 1.1 angstrom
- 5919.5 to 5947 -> 0.4 angstrom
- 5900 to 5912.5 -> 0.4 angstrom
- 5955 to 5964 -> 0.5 angstrom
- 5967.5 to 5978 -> -0.2 angstrom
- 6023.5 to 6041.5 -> 0.0 angstrom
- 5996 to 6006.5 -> 0.0 angstrom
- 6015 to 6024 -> 0.1 angstrom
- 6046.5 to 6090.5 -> 0.2 angstrom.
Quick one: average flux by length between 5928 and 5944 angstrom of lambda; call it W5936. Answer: 3.69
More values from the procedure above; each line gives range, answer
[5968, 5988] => 3.74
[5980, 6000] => 3.53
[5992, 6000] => 3.7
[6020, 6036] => 3.75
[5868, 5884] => 3.75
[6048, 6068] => 3.69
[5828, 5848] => 3.87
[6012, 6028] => 3.72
